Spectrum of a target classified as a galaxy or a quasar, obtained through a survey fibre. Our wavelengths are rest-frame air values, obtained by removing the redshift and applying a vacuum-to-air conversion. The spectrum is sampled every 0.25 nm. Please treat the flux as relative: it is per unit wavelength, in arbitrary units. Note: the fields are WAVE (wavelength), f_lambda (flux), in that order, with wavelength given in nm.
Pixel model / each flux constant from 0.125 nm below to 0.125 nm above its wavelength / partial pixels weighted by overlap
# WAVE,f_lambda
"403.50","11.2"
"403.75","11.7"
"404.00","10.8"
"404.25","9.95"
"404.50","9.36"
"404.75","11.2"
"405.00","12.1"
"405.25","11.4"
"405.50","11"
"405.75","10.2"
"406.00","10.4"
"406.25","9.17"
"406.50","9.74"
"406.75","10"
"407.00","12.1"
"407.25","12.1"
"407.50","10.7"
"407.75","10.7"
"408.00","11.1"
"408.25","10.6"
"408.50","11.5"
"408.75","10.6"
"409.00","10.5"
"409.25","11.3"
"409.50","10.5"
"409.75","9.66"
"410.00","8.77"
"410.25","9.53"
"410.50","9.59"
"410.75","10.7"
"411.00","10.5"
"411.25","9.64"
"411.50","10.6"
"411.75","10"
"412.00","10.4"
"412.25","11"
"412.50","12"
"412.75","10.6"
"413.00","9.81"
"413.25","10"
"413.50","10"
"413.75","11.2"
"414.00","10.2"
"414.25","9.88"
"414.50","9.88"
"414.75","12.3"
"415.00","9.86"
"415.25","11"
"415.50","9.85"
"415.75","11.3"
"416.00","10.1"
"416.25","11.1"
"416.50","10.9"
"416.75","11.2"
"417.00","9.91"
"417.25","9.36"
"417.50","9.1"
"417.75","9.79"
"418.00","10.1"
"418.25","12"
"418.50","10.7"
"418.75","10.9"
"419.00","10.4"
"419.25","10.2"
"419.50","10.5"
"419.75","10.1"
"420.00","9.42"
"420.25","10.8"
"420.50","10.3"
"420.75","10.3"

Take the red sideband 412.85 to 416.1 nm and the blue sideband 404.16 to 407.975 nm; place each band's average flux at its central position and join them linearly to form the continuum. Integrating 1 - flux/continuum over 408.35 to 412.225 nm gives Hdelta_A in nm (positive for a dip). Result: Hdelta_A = 0.10 nm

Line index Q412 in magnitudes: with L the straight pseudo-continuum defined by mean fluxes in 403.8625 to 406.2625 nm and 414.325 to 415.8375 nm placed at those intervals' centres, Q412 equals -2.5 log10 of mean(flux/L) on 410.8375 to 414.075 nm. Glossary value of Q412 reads 0.019 mag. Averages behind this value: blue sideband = 10.6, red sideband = 10.7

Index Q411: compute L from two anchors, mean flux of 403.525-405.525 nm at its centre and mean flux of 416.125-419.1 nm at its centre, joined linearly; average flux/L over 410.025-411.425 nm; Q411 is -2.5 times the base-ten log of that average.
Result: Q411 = 0.08 mag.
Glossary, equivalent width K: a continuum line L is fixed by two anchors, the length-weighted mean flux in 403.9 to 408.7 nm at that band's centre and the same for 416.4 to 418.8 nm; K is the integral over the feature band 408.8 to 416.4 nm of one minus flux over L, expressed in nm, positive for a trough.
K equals 0.100 nm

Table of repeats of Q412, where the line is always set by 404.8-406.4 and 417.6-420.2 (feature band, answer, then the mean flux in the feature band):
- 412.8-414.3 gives 0.033 mag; 10.2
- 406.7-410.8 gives 0.005 mag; 10.6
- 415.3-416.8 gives -0.026 mag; 10.7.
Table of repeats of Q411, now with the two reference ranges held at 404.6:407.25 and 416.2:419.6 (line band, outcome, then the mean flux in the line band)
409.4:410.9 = 0.092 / 9.79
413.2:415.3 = 0.006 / 10.5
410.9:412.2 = 0.036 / 10.3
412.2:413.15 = -0.024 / 10.8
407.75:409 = -0.017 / 10.9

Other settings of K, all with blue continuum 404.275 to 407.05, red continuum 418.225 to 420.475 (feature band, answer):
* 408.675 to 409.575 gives -0.019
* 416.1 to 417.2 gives -0.018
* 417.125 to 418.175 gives 0.079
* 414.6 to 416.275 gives -0.041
